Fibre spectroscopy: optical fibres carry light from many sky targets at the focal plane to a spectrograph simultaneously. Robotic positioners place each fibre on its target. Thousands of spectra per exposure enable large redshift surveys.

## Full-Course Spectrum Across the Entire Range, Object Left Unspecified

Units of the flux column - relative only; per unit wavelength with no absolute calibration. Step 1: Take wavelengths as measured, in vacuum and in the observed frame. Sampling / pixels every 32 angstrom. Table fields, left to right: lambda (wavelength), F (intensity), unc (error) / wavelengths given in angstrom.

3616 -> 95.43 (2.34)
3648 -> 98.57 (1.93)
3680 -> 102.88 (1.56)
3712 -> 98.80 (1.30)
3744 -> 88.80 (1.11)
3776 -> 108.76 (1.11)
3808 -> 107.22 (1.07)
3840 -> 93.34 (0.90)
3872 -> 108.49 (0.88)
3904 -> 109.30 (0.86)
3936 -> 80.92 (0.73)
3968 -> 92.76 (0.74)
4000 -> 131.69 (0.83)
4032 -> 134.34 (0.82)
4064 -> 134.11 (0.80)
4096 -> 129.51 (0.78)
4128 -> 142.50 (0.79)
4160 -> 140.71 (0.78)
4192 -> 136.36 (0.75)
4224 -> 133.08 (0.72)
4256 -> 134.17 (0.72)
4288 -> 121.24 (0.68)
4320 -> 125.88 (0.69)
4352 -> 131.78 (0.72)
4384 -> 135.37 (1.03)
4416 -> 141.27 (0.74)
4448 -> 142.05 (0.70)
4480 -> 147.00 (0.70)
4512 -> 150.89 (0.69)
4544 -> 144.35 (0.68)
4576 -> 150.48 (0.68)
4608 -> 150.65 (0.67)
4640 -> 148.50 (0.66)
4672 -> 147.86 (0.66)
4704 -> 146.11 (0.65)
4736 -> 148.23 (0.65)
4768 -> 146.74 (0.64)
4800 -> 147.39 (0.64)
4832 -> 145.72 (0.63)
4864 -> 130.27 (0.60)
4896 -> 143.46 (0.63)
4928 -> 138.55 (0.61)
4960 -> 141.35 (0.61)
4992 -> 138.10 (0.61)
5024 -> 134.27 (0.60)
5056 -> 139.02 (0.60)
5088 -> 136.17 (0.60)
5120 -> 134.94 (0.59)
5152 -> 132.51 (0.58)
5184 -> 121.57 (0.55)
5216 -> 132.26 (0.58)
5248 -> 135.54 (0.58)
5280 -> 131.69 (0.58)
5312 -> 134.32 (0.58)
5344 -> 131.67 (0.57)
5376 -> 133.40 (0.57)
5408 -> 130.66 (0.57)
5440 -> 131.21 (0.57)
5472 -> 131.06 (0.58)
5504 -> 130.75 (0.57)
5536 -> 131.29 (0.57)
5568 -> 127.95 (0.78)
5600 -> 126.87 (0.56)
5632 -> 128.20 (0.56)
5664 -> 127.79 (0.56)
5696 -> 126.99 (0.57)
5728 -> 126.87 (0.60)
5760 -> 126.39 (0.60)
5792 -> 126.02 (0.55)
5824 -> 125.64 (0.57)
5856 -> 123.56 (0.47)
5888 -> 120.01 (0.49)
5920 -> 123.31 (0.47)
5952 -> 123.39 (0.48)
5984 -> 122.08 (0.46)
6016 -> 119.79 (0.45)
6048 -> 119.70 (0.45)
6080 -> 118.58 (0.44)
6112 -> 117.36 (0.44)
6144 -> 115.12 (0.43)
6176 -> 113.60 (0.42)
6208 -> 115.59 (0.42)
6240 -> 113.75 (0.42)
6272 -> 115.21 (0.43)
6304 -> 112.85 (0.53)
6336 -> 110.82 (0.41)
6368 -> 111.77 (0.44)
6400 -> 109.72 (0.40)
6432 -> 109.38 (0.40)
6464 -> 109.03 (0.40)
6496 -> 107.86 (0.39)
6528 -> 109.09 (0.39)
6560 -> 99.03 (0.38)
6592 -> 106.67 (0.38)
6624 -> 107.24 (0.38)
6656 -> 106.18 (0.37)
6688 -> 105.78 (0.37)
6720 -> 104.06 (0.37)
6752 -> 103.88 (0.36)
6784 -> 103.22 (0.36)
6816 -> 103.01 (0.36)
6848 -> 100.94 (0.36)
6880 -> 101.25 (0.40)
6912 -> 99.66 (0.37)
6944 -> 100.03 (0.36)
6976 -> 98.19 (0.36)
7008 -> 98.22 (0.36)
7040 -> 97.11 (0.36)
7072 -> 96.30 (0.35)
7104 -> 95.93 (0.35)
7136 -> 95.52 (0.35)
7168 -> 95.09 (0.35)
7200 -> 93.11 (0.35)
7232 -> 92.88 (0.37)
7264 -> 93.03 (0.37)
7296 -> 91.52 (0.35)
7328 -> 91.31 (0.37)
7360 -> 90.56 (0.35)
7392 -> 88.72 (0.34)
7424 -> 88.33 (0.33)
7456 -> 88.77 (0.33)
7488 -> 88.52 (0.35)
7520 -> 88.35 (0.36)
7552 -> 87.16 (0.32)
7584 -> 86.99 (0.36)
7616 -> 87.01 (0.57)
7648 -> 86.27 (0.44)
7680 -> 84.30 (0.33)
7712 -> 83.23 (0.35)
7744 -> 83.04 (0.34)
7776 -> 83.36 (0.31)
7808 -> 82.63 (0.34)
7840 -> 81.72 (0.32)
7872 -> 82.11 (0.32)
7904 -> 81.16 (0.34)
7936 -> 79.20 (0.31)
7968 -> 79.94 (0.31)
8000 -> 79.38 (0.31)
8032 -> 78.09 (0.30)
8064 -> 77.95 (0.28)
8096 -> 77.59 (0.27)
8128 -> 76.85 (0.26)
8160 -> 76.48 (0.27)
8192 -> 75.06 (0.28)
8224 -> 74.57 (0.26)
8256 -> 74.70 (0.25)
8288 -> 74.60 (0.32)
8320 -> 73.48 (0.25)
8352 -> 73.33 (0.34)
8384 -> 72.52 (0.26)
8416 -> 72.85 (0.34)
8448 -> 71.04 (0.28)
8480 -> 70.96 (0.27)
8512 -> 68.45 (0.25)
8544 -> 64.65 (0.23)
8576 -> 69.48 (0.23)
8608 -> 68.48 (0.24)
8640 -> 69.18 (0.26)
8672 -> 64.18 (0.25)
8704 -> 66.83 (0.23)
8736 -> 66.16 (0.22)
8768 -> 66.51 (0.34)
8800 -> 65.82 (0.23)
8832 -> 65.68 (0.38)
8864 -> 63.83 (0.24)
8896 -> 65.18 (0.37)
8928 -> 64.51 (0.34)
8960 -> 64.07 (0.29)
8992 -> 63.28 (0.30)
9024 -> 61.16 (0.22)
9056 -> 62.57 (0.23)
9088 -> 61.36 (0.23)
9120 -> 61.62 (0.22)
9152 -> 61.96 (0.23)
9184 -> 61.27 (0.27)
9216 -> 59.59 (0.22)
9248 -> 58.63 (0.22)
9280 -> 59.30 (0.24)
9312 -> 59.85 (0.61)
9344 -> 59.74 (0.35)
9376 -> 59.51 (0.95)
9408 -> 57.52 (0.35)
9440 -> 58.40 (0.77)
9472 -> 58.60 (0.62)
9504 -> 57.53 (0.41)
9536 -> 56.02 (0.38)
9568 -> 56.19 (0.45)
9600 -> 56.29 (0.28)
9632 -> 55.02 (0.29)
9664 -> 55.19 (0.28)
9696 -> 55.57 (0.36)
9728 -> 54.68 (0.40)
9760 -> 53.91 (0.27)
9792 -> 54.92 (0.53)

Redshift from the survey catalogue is 0.00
